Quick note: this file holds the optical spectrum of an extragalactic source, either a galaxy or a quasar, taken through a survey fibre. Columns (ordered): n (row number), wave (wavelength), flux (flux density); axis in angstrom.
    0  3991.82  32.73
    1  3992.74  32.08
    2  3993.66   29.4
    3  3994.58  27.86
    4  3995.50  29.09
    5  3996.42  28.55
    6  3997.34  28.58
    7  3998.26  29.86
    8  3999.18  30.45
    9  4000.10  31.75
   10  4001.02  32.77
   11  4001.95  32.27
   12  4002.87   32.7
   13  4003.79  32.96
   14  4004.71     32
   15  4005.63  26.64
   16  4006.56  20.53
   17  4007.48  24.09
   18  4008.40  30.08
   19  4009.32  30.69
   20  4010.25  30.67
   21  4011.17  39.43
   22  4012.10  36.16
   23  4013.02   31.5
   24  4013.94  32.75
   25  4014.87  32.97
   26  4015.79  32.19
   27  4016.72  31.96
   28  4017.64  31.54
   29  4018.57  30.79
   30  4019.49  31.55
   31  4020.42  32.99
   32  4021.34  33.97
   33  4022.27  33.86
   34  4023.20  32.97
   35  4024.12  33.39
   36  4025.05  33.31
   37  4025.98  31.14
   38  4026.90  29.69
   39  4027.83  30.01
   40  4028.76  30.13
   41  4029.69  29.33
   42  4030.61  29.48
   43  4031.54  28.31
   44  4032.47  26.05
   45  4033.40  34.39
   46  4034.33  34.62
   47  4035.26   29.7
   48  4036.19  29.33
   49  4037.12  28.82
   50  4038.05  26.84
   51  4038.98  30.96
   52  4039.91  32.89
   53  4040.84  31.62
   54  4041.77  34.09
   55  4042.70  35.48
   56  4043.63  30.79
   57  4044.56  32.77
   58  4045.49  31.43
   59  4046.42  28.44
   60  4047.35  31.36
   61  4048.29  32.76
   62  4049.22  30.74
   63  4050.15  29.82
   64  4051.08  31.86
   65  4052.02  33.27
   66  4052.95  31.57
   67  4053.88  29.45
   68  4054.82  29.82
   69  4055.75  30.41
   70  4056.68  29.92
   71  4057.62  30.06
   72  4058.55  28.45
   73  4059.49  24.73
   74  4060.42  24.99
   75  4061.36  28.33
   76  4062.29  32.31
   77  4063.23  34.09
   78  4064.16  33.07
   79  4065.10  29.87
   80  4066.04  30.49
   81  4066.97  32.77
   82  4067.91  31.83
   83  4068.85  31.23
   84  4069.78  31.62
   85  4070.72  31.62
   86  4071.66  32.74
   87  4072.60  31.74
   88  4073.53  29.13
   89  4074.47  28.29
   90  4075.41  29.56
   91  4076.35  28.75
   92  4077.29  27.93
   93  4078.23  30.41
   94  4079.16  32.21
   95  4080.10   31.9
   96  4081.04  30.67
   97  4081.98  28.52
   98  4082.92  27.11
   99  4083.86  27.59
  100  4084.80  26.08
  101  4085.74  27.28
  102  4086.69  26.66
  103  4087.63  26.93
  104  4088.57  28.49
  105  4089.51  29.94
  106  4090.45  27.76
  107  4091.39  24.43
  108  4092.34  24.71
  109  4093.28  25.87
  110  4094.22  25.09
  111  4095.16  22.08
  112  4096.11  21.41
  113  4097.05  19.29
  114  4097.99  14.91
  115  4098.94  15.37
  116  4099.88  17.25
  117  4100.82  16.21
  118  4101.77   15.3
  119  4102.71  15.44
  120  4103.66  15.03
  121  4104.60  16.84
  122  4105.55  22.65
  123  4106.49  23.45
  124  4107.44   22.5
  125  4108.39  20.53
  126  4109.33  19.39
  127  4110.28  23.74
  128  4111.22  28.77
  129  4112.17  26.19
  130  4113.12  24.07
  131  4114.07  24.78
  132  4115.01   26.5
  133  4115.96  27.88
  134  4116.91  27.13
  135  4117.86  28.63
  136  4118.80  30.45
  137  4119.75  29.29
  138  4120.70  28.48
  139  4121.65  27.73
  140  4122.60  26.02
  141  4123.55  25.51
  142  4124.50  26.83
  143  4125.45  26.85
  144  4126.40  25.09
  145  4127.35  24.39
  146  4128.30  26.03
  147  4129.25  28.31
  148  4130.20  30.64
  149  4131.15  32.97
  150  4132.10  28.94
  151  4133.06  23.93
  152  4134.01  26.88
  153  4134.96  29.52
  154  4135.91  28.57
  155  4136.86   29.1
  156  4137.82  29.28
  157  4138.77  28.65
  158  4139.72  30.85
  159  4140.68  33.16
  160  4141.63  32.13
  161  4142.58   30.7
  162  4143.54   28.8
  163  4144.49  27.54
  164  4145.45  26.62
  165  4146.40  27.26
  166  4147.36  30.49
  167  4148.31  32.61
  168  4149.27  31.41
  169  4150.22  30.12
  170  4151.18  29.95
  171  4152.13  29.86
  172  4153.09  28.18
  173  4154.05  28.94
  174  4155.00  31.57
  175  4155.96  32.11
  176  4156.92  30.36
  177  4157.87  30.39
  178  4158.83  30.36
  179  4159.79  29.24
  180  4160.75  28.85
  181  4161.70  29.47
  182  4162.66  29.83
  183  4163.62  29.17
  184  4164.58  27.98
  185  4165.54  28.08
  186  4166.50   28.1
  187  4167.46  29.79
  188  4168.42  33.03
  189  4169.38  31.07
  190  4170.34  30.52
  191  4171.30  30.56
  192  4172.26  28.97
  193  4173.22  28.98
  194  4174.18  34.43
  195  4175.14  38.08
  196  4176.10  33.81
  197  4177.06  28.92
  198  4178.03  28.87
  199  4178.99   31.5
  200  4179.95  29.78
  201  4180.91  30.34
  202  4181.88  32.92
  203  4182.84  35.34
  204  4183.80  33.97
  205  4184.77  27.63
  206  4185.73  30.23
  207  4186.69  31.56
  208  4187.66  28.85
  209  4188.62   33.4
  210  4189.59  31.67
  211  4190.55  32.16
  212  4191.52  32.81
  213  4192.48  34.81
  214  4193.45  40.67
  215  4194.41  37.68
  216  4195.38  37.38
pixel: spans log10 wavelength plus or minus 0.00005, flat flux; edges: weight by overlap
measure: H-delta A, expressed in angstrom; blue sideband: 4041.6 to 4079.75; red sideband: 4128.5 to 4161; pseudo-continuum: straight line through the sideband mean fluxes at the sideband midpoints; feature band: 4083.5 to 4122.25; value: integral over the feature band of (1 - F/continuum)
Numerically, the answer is 8.3 angstrom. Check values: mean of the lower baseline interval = 30.7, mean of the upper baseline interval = 29.6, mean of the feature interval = 23.7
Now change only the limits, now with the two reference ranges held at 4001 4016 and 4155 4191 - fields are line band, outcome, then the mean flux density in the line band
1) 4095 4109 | 5.64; 18.5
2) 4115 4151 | 2.68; 28.6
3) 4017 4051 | -0.20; 31.3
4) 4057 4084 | 0.80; 30.1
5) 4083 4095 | 1.69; 26.6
